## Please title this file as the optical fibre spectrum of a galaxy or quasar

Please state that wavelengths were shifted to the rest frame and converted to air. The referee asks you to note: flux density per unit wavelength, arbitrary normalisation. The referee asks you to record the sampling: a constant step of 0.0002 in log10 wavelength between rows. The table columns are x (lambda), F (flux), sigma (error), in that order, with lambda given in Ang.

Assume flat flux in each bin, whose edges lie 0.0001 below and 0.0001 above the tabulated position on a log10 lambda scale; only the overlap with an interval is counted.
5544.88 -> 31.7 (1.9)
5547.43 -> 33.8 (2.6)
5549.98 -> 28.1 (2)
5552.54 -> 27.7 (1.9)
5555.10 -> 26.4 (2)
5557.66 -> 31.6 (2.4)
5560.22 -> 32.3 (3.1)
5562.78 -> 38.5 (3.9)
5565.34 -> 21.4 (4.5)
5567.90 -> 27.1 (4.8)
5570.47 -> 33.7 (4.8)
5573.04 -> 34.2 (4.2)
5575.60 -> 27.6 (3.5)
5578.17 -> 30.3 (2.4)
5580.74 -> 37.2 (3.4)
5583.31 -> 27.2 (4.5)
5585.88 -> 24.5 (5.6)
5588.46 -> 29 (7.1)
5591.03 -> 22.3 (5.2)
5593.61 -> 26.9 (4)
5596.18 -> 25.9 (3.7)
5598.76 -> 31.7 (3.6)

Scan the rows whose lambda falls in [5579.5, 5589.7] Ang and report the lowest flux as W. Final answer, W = 24.5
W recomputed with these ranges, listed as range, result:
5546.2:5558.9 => 26.4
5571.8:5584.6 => 27.2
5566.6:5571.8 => 27.1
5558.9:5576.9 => 21.4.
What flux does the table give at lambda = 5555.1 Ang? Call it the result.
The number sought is 26.4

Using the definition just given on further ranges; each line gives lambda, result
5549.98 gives 28.1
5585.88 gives 24.5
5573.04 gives 34.2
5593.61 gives 26.9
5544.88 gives 31.7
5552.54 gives 27.7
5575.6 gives 27.6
